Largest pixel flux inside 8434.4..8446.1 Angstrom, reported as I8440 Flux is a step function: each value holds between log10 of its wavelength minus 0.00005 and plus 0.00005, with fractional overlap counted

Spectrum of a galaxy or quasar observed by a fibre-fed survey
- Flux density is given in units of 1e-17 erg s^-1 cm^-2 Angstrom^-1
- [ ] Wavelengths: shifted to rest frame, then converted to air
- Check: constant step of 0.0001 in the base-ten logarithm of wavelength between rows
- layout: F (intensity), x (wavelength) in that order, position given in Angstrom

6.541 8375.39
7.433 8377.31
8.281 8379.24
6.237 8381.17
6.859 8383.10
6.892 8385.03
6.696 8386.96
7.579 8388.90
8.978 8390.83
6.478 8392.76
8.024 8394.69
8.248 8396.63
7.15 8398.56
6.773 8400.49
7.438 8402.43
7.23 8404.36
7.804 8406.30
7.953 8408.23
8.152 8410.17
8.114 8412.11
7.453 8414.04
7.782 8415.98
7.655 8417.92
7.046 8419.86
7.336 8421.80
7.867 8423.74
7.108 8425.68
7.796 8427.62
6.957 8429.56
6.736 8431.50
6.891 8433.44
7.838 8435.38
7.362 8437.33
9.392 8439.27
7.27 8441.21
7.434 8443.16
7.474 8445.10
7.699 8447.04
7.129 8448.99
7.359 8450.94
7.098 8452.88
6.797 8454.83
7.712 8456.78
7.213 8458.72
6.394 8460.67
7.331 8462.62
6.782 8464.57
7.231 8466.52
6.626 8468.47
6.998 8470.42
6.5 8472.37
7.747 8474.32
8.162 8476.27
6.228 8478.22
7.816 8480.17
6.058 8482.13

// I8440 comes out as 9.392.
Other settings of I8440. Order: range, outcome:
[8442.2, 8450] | 7.699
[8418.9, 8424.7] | 7.867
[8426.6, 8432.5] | 7.796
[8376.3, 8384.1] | 8.281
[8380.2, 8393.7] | 8.978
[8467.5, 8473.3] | 6.998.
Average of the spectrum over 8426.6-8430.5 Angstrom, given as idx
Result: 7.38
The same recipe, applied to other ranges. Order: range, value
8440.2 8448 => 7.49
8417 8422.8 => 7.34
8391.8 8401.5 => 7.33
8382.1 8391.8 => 7.39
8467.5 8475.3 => 6.97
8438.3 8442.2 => 8.32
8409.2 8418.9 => 7.83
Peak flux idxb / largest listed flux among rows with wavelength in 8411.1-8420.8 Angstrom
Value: 8.114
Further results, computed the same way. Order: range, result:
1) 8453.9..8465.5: 7.712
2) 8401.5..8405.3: 7.438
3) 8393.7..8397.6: 8.248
